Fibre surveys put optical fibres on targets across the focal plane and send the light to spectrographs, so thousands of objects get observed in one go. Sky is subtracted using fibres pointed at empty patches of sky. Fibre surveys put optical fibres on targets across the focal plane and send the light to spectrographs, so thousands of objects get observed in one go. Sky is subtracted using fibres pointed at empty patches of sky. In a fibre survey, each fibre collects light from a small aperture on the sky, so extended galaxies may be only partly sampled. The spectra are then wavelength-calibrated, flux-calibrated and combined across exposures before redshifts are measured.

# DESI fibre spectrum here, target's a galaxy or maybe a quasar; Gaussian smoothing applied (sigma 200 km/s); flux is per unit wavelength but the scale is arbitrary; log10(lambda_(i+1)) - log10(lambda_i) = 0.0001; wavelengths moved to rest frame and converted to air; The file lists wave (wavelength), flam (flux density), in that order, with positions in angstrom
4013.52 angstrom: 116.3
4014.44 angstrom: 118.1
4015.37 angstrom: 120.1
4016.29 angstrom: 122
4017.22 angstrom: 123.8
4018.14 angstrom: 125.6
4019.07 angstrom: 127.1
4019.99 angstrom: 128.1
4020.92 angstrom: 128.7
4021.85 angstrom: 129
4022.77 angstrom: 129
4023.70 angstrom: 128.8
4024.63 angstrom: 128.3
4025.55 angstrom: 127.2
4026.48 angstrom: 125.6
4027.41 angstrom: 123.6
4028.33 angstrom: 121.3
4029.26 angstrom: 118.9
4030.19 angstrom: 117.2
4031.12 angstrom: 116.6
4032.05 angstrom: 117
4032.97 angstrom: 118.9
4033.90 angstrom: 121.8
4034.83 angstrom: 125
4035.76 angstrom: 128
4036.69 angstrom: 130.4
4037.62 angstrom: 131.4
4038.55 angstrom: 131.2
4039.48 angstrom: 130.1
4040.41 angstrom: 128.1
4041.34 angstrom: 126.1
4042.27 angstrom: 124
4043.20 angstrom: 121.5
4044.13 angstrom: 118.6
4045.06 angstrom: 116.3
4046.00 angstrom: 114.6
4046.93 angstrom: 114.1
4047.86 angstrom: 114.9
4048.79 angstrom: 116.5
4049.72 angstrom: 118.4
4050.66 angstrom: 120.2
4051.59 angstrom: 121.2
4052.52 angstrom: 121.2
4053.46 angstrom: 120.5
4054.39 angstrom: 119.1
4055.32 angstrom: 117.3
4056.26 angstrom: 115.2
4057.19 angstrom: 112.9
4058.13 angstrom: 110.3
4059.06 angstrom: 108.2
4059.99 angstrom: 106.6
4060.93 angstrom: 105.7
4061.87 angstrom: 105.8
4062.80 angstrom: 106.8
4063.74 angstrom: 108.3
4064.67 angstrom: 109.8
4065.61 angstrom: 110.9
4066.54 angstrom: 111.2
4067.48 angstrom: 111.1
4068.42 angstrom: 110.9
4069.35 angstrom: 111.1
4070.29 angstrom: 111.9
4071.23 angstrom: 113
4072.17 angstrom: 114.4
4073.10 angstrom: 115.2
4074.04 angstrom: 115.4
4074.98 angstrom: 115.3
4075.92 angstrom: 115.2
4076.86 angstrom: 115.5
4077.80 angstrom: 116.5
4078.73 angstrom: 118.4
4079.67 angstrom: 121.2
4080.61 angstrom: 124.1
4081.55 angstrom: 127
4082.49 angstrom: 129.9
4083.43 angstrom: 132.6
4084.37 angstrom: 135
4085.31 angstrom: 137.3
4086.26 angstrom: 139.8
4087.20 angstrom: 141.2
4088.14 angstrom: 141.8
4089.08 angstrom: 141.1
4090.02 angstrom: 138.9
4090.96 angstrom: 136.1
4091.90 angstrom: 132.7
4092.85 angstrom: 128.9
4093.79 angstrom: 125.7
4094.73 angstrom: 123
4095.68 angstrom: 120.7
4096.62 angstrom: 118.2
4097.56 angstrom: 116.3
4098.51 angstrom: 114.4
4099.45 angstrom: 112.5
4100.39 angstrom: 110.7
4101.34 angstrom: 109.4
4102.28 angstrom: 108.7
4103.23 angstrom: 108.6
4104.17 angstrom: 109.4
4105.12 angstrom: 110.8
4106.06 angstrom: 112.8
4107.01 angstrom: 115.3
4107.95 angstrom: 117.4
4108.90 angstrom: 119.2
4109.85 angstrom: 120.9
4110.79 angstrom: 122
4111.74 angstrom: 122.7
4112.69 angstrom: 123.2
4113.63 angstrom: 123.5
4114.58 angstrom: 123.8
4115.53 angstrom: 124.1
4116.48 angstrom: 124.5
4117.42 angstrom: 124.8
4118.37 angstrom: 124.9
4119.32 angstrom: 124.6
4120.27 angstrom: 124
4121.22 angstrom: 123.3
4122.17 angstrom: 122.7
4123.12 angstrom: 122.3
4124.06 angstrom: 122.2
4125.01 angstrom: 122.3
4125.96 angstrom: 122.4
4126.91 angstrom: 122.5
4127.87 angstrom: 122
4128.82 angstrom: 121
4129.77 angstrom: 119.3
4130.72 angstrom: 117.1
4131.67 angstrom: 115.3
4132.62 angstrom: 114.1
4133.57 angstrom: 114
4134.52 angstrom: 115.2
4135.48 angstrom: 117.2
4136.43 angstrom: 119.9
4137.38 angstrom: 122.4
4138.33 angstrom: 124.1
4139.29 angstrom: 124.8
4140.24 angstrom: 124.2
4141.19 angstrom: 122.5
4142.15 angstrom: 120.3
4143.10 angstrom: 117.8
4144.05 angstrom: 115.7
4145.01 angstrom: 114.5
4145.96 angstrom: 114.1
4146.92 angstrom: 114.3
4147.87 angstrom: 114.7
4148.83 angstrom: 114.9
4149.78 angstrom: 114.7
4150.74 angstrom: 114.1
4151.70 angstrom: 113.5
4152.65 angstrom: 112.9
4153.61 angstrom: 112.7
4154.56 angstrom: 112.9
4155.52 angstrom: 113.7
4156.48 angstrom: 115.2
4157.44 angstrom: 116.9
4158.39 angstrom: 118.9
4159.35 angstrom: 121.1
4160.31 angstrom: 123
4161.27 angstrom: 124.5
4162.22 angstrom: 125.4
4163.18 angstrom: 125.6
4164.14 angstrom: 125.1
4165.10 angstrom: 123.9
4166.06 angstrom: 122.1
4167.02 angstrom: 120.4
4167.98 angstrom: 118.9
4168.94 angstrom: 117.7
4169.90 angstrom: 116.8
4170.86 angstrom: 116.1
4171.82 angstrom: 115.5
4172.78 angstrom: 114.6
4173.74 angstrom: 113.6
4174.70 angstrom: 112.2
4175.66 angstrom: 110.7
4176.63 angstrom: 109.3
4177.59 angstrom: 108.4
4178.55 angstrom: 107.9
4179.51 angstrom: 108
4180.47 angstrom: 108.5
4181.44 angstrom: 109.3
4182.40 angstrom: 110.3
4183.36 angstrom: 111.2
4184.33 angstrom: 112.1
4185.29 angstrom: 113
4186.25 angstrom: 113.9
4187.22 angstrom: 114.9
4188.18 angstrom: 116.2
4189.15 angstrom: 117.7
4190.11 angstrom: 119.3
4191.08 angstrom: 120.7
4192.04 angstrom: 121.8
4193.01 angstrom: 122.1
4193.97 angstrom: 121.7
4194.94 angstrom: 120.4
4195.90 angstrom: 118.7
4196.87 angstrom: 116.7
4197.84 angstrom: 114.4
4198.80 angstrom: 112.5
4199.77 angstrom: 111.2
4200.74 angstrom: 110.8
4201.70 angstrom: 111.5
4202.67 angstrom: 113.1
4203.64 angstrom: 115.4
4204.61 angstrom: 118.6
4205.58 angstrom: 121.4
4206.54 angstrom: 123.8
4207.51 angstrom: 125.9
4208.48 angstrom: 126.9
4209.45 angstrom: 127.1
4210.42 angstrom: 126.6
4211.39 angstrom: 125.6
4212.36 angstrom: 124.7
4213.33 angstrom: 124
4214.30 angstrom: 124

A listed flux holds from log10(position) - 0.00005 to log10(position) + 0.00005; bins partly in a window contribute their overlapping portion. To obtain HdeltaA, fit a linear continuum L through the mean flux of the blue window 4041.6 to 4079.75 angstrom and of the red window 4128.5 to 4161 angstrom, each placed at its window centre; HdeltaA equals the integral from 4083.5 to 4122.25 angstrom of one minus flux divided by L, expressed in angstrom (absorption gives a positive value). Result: -2.5 angstrom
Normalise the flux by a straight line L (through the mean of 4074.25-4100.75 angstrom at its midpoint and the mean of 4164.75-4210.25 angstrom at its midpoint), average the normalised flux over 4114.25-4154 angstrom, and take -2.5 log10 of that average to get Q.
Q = 0.02 mag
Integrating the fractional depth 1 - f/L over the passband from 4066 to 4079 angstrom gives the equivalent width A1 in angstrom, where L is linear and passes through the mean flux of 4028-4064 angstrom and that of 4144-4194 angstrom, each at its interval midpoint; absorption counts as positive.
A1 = 0.4 angstrom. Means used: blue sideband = 118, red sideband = 116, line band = 114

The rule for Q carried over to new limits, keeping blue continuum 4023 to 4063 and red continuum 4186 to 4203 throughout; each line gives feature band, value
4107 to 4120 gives -0.04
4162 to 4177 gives -0.01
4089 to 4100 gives -0.06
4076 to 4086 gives -0.06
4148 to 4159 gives 0.03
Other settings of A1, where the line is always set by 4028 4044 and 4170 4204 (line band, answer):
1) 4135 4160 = -0.1 angstrom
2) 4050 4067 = 1.3 angstrom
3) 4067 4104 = -0.4 angstrom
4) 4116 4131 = -0.5 angstrom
